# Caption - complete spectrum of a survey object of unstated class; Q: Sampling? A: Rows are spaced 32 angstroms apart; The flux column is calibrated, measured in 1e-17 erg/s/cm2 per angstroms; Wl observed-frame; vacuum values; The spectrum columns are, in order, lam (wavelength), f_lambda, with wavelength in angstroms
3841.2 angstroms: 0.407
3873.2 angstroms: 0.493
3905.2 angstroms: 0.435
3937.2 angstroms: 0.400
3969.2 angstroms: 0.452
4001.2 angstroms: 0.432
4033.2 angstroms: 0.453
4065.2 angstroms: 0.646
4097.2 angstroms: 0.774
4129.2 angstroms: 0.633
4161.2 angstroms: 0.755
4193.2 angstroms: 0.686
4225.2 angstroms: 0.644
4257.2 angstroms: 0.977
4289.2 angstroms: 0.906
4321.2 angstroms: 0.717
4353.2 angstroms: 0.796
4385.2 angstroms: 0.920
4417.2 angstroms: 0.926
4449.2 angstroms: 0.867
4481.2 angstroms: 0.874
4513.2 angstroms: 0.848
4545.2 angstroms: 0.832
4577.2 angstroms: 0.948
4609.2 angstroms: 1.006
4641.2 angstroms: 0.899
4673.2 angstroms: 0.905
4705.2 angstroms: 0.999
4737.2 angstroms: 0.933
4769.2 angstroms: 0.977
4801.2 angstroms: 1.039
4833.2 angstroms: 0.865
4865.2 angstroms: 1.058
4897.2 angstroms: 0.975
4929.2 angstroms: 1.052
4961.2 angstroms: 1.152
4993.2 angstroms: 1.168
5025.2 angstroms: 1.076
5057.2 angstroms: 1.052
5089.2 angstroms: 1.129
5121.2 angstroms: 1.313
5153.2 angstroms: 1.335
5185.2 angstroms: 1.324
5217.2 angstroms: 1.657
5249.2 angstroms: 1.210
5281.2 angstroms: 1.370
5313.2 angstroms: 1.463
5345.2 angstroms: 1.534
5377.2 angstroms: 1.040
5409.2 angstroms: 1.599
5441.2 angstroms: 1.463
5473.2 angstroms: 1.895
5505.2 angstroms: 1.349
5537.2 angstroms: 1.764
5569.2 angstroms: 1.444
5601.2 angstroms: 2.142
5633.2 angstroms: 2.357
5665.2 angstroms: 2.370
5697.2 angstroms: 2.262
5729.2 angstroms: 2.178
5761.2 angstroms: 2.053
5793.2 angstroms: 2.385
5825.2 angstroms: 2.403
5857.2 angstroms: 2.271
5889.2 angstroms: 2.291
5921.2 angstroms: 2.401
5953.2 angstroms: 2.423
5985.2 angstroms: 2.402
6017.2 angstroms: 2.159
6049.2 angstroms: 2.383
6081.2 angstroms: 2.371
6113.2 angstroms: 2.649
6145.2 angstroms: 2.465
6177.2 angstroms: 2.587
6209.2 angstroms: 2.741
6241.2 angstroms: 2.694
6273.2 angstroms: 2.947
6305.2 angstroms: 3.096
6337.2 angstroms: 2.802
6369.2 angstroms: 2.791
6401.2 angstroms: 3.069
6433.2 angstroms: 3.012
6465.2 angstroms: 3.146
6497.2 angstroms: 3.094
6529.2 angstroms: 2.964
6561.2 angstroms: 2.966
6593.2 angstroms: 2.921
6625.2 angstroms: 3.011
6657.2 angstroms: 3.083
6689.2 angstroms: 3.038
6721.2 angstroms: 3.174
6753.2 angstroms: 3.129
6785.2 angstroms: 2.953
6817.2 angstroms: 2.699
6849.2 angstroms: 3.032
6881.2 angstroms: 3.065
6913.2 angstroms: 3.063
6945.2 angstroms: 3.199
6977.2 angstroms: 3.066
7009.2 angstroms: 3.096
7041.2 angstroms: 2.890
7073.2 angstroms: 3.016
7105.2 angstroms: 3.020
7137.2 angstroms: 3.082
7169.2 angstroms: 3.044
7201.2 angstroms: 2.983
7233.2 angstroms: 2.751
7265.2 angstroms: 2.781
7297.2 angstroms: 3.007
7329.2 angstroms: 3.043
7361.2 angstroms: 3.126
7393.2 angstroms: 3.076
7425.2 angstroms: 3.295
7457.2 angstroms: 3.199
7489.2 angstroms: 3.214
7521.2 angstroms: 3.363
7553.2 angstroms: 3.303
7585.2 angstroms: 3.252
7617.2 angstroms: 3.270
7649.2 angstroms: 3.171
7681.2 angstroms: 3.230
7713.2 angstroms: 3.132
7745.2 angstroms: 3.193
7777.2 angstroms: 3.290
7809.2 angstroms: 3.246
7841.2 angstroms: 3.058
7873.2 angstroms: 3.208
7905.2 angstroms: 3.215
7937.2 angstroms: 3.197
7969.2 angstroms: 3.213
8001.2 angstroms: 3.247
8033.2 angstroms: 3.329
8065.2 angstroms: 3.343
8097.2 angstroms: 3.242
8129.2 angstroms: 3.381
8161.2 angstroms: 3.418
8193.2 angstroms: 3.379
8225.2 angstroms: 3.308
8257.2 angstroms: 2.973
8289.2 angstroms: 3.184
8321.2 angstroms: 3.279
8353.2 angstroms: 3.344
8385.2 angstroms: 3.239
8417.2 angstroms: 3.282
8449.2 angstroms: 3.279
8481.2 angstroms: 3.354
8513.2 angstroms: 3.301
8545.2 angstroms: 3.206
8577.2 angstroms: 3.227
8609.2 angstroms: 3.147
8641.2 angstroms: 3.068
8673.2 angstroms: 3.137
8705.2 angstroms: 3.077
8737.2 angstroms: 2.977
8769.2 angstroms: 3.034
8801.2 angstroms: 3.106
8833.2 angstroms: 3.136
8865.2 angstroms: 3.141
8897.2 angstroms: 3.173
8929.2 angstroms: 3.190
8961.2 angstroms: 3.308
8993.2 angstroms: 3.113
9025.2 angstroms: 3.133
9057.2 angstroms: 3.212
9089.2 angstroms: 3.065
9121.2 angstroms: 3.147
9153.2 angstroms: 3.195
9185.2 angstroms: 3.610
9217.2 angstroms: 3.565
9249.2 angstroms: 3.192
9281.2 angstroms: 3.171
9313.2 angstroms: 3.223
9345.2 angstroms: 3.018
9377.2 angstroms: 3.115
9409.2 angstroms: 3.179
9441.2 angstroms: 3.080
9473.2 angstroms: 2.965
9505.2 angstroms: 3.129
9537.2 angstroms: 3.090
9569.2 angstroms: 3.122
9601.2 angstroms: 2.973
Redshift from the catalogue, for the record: 0.40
